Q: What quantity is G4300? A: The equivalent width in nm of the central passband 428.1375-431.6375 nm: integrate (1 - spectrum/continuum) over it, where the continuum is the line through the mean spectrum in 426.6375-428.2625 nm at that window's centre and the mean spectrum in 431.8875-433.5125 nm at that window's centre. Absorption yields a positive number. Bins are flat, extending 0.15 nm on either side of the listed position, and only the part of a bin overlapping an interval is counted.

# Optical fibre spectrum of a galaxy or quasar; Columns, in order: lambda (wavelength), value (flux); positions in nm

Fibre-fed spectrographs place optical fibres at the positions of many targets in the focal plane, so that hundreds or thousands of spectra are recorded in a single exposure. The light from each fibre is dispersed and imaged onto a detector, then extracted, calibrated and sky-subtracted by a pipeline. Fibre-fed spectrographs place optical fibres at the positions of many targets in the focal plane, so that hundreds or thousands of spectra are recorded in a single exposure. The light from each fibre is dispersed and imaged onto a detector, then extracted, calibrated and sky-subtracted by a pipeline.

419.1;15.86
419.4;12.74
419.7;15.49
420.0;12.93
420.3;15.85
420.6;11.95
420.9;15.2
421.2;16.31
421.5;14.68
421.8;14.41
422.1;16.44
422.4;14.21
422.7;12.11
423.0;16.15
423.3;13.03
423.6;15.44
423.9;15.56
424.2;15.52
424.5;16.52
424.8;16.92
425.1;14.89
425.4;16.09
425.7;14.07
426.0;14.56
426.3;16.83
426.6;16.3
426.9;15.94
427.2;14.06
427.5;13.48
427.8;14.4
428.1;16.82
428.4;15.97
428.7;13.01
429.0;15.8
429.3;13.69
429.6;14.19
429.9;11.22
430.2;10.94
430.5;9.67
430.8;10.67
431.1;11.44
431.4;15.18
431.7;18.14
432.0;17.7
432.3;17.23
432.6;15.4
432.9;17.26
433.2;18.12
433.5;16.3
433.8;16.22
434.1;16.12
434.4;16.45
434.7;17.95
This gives 0.61 nm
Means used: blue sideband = 15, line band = 13.1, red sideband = 17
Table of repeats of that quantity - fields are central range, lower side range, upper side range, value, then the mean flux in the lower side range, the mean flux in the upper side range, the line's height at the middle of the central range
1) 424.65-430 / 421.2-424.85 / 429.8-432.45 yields -0.23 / 15.1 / 13.6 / 14.3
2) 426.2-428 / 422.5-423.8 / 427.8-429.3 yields -0.03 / 14.2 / 15.1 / 14.9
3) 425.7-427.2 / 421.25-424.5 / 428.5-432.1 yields -0.14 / 14.9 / 13.4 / 14.2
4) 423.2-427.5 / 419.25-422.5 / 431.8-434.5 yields 0.00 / 14.6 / 16.8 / 15.4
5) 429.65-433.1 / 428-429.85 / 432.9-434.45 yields 0.36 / 14.7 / 16.7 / 15.7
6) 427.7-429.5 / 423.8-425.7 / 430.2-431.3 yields -0.33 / 15.8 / 10.8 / 12.6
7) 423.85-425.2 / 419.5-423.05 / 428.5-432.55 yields -0.15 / 14.6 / 13.8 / 14.3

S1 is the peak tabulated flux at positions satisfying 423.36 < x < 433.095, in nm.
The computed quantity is 18.14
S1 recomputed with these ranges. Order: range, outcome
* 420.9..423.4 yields 16.44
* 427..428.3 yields 16.82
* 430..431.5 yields 15.18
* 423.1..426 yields 16.92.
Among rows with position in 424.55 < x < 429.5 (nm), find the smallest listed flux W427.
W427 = 13.01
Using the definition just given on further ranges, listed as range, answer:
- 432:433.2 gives 15.4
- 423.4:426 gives 14.07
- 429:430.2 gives 10.94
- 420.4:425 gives 11.95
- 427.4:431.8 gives 9.67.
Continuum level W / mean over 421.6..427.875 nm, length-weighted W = 15.1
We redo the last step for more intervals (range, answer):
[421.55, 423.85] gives 14.6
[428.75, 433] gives 14.1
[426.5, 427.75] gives 14.8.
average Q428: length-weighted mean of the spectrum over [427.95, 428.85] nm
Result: 15.3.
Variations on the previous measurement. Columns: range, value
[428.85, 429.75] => 14.6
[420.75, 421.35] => 15.8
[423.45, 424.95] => 16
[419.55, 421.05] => 14.3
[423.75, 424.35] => 15.5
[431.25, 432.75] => 16.7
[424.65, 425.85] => 15.5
